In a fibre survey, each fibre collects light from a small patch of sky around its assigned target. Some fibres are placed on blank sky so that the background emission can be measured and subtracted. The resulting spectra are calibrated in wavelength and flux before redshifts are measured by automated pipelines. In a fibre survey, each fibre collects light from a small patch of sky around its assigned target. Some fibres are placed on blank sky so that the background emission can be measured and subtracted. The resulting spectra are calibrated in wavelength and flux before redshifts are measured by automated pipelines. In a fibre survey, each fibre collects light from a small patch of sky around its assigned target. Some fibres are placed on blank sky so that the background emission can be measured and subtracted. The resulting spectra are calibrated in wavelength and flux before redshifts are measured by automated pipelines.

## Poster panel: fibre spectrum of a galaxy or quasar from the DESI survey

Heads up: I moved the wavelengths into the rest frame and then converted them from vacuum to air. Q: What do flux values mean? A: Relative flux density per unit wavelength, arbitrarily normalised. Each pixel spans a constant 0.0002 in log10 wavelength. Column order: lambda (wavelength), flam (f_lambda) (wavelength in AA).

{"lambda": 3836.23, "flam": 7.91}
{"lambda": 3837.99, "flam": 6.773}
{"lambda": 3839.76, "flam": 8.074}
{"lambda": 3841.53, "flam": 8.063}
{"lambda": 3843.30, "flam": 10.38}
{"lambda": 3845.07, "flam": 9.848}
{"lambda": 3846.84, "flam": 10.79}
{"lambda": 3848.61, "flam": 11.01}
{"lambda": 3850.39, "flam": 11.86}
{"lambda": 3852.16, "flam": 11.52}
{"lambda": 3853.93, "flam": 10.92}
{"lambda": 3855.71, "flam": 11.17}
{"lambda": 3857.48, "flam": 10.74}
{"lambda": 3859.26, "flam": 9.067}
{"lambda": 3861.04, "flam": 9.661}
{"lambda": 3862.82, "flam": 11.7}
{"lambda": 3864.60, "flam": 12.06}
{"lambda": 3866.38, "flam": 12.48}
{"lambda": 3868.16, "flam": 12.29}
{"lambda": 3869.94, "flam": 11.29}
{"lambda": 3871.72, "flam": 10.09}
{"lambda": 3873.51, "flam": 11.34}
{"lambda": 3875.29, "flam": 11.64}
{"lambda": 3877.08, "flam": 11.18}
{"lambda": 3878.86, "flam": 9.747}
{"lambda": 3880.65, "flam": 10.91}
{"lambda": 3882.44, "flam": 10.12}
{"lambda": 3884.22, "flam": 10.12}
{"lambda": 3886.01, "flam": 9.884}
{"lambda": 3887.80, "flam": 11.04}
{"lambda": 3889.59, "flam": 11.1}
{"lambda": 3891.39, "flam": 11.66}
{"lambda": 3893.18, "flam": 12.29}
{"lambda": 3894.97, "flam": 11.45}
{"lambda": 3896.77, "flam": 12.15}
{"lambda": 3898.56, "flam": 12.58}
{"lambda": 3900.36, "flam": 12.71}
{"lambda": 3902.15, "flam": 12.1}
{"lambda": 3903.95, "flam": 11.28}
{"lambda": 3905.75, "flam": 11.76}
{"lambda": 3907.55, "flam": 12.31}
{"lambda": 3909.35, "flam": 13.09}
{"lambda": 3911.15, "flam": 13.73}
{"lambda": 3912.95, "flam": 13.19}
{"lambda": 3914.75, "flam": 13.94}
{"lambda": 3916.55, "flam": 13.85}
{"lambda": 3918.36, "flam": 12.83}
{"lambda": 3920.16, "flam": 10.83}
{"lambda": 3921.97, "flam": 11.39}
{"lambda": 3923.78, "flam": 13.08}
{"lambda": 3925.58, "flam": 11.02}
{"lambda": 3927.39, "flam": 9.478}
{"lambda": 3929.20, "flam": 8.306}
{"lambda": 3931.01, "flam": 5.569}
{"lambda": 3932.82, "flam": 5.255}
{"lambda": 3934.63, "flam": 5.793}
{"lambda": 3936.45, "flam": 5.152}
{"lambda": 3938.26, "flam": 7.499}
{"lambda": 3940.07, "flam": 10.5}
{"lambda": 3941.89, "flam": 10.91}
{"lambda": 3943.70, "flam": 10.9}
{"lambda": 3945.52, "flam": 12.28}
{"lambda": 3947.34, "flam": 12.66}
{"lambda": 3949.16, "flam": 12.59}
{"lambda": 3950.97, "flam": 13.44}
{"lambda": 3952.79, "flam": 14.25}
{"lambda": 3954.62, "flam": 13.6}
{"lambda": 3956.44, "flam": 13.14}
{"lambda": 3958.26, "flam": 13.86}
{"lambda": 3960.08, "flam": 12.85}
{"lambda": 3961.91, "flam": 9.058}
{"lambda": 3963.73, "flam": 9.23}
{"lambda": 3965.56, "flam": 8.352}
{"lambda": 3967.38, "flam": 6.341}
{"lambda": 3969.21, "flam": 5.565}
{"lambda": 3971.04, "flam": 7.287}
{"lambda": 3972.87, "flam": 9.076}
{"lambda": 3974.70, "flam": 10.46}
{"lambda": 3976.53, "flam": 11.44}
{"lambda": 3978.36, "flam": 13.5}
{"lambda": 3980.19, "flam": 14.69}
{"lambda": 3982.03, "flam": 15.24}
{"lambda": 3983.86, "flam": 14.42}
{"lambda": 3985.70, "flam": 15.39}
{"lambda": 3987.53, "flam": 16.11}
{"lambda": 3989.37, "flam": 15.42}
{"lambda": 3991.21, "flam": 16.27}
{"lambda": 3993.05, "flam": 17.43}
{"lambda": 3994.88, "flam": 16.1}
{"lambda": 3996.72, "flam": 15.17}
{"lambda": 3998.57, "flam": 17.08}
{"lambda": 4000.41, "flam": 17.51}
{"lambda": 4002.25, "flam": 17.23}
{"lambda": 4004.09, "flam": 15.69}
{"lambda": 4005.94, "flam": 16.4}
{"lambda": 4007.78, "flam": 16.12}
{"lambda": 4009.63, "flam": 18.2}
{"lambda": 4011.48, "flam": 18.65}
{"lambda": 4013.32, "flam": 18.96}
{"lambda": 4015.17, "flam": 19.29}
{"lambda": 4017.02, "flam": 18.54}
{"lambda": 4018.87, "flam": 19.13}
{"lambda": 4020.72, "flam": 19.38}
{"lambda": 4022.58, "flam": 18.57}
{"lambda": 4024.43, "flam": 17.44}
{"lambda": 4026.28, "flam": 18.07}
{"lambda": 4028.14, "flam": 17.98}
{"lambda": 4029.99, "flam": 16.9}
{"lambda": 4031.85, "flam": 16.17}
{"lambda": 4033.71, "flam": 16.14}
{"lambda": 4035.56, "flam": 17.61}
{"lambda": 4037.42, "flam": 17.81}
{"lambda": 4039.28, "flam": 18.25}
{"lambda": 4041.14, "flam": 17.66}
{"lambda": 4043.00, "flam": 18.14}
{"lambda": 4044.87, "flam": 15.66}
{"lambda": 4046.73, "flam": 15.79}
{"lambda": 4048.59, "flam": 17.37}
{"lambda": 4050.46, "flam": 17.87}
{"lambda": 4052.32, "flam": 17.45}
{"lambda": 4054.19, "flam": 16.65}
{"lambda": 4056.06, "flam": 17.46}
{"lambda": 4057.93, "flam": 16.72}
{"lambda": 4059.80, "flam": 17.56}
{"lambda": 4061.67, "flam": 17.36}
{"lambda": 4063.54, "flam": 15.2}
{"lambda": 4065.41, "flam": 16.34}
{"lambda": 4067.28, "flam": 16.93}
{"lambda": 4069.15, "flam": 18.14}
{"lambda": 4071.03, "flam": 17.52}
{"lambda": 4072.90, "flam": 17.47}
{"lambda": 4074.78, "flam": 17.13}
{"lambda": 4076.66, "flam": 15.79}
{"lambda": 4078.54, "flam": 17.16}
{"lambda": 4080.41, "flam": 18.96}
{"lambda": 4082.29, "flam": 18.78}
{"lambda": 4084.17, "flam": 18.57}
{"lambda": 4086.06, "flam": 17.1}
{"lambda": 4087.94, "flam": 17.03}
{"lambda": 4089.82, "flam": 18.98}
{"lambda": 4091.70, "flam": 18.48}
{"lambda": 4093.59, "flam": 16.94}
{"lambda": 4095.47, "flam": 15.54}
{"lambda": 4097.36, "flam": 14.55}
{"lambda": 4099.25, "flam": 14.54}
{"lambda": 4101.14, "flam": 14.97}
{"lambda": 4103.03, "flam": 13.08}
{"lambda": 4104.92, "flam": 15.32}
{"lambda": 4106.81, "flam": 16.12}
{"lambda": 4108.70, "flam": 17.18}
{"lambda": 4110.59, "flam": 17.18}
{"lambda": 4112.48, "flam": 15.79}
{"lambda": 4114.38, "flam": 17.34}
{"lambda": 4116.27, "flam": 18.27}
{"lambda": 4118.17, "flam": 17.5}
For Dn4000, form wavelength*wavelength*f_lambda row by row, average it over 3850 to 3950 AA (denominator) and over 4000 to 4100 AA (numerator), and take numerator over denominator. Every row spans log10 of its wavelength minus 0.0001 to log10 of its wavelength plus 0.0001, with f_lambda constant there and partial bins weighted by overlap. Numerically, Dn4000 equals 1.70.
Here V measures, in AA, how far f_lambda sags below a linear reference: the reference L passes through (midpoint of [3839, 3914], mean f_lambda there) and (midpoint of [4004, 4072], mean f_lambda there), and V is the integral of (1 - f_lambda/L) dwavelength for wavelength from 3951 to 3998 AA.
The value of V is 7.6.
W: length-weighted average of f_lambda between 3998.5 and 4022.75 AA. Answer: 17.9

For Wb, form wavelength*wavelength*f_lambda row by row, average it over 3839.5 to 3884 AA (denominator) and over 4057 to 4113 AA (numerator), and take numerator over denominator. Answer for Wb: 1.74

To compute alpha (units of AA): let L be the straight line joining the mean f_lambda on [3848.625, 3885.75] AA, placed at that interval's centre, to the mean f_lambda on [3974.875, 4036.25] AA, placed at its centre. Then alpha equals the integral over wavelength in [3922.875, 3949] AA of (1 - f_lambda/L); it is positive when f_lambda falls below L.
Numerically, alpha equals 8.6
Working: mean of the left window 11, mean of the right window 16.7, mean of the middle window 9.27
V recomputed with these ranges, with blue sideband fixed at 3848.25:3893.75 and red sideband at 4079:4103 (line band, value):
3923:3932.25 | 2.4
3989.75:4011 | -3.2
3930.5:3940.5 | 4.9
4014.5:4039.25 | -4.5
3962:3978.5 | 5.9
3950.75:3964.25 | 0.9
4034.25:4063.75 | -2.7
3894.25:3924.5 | -1.1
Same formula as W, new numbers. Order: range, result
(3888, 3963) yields 11.3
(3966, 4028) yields 15.3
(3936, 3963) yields 11.6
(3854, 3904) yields 11.2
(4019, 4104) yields 17.1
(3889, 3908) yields 11.9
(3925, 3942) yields 7.75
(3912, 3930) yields 11.8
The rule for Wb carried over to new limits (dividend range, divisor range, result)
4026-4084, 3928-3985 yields 1.73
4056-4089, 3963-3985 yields 1.72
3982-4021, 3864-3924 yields 1.52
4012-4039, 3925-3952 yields 1.99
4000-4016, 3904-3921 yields 1.44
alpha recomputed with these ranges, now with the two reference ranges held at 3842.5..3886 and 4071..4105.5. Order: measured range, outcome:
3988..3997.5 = -1.24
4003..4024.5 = -4.74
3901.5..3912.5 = -0.37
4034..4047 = -1.53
